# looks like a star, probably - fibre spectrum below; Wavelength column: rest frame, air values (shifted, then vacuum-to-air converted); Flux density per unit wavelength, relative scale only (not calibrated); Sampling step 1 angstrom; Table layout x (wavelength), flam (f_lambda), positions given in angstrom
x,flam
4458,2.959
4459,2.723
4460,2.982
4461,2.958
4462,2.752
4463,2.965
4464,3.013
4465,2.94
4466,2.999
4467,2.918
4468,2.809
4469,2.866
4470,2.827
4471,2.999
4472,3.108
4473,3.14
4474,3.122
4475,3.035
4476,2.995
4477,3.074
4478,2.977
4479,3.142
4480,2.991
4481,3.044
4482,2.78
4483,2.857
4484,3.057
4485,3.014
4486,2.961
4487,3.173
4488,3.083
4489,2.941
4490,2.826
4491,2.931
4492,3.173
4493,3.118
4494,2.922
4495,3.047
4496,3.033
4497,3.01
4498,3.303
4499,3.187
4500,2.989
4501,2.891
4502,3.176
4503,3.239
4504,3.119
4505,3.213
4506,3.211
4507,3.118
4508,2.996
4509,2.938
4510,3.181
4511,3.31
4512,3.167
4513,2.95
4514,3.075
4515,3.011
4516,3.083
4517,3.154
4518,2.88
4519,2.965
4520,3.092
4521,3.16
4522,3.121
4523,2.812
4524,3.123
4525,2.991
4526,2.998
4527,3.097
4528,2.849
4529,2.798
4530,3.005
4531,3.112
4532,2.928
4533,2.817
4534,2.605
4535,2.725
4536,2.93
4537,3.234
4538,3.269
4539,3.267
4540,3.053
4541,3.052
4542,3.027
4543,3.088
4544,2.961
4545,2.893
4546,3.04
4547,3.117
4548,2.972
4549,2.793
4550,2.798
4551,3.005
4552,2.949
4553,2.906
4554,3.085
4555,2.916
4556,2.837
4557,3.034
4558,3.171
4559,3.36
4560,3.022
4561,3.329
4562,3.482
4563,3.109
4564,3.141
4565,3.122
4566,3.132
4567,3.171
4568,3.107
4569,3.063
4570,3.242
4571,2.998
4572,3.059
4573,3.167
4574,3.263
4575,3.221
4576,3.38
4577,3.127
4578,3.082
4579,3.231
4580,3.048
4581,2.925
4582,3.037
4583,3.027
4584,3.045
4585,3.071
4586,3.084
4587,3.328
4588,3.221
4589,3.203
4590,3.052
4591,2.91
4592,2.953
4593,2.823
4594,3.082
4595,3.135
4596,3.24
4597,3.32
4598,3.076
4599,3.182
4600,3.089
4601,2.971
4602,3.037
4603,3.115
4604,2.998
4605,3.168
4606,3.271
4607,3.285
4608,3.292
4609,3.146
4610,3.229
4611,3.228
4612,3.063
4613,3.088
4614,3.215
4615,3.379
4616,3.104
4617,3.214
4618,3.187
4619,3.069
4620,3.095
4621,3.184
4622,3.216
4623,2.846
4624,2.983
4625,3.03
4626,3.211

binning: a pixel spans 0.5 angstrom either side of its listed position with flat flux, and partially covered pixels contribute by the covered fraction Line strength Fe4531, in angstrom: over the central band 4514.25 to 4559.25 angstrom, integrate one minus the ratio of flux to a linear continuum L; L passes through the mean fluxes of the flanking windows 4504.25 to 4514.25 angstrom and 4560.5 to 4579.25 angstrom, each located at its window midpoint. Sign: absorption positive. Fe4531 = 2.08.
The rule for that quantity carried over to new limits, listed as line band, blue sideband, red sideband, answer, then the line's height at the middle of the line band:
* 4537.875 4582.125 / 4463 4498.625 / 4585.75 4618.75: 0.1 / 3.09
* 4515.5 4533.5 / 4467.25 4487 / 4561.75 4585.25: 0.4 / 3.06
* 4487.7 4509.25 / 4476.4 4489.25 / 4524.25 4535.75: -0.7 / 2.98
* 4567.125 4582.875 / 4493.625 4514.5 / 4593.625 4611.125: 0.1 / 3.14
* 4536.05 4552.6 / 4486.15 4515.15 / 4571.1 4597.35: 0.4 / 3.1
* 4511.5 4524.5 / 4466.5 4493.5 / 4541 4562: -0.1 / 3.01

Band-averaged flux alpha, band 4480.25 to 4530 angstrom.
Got 3.04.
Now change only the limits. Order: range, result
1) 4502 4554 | 3.03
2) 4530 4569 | 3.04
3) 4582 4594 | 3.06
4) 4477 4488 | 3.01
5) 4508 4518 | 3.08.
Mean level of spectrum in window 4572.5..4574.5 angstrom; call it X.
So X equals 3.21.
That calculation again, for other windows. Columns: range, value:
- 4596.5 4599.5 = 3.19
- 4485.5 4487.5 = 3.07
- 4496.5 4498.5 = 3.16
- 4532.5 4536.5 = 2.77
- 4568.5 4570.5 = 3.15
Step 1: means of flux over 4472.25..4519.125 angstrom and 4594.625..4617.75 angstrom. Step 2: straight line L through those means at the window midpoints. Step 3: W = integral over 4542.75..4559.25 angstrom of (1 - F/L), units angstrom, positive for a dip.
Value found 0.7 angstrom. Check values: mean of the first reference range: 3.06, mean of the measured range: 2.99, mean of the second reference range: 3.17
